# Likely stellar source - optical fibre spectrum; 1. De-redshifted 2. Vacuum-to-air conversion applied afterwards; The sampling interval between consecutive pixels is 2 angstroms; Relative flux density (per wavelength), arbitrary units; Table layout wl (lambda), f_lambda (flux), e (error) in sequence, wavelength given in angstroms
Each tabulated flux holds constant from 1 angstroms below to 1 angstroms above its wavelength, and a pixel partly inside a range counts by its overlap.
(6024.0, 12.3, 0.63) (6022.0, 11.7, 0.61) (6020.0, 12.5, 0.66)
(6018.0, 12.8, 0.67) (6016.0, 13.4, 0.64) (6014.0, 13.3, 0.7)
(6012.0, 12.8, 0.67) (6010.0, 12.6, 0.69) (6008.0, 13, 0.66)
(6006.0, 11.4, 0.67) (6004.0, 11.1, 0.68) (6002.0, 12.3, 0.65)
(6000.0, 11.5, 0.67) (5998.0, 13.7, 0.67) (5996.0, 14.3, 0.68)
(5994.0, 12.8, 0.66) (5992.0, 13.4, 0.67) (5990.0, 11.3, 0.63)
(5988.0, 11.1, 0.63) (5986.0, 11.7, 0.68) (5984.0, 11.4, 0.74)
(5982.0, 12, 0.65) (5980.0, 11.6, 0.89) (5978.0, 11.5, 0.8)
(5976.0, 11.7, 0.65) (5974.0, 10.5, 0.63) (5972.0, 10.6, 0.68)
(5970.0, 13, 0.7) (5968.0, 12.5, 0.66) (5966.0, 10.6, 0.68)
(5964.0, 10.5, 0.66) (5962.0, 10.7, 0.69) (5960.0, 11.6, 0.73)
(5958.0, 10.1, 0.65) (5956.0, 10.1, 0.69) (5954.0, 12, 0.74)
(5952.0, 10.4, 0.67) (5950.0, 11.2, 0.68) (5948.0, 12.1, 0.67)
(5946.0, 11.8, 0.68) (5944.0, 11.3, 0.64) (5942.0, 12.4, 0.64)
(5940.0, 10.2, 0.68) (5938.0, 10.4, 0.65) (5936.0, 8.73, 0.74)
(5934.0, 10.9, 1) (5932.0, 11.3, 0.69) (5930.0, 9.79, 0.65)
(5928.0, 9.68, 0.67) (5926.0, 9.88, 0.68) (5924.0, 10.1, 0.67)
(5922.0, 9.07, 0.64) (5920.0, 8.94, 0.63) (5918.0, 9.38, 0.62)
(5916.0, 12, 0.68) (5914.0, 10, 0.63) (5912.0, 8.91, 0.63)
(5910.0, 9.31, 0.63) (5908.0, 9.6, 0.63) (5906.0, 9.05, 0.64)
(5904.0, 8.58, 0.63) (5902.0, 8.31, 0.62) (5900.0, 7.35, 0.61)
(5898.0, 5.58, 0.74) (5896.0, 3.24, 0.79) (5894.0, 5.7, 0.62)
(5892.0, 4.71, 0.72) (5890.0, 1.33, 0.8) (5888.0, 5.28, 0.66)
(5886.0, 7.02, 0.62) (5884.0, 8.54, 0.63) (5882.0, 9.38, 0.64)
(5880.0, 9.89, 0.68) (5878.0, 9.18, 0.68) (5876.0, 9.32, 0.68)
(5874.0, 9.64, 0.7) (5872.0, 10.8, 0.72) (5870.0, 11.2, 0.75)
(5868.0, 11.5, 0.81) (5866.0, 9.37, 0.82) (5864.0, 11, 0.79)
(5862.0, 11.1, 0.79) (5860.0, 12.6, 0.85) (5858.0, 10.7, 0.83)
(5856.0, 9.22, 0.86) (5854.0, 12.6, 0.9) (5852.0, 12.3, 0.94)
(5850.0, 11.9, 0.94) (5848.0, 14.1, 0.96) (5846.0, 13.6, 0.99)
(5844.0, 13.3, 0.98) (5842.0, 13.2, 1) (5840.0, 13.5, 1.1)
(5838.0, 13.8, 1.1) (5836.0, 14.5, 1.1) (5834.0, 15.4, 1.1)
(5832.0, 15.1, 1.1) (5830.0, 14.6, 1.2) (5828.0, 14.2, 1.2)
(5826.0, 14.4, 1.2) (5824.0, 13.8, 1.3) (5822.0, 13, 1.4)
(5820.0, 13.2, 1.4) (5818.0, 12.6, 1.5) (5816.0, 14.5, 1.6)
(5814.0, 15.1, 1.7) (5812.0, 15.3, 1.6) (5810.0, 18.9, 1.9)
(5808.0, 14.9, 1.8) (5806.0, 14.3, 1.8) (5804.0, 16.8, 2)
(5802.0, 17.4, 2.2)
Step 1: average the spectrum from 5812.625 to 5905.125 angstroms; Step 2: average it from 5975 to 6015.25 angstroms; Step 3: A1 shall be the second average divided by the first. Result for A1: 1.1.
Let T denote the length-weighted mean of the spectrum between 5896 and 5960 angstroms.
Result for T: 9.87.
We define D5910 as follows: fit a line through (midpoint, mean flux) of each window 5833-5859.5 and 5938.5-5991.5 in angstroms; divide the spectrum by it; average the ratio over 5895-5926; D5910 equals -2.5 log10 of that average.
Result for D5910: 0.36 mag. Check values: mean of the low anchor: 12.9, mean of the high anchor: 11.3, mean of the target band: 8.67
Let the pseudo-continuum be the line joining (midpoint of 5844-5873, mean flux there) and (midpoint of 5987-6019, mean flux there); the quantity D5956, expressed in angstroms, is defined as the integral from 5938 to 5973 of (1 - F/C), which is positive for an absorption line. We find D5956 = 2.9 angstroms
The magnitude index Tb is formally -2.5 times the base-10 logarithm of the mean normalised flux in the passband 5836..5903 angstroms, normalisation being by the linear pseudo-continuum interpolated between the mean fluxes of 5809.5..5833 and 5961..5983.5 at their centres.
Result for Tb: 0.36 mag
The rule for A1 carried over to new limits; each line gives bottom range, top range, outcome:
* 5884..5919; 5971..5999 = 1.62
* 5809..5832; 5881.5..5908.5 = 0.45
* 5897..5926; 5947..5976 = 1.23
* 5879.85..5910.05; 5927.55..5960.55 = 1.57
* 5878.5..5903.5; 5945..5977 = 1.74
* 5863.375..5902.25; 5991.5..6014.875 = 1.61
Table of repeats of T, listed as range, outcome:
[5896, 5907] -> 7.36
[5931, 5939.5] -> 10.3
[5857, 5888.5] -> 9.85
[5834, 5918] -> 9.87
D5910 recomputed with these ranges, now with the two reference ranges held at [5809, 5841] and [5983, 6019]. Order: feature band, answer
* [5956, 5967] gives 0.209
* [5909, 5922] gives 0.353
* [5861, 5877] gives 0.312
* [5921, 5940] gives 0.307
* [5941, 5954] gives 0.132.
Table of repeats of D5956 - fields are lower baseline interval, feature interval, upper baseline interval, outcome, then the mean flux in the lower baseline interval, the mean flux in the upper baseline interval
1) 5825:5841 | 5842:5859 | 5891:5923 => 0.9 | 14.4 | 8.11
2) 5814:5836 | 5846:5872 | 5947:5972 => 3.7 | 14.1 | 11.2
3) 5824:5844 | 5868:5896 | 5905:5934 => 9.6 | 14.2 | 9.82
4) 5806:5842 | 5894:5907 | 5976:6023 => 6.3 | 14.5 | 12.3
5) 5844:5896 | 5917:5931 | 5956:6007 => 1.4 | 9.62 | 11.7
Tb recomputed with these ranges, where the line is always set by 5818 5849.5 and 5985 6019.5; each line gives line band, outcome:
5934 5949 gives 0.18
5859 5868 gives 0.23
